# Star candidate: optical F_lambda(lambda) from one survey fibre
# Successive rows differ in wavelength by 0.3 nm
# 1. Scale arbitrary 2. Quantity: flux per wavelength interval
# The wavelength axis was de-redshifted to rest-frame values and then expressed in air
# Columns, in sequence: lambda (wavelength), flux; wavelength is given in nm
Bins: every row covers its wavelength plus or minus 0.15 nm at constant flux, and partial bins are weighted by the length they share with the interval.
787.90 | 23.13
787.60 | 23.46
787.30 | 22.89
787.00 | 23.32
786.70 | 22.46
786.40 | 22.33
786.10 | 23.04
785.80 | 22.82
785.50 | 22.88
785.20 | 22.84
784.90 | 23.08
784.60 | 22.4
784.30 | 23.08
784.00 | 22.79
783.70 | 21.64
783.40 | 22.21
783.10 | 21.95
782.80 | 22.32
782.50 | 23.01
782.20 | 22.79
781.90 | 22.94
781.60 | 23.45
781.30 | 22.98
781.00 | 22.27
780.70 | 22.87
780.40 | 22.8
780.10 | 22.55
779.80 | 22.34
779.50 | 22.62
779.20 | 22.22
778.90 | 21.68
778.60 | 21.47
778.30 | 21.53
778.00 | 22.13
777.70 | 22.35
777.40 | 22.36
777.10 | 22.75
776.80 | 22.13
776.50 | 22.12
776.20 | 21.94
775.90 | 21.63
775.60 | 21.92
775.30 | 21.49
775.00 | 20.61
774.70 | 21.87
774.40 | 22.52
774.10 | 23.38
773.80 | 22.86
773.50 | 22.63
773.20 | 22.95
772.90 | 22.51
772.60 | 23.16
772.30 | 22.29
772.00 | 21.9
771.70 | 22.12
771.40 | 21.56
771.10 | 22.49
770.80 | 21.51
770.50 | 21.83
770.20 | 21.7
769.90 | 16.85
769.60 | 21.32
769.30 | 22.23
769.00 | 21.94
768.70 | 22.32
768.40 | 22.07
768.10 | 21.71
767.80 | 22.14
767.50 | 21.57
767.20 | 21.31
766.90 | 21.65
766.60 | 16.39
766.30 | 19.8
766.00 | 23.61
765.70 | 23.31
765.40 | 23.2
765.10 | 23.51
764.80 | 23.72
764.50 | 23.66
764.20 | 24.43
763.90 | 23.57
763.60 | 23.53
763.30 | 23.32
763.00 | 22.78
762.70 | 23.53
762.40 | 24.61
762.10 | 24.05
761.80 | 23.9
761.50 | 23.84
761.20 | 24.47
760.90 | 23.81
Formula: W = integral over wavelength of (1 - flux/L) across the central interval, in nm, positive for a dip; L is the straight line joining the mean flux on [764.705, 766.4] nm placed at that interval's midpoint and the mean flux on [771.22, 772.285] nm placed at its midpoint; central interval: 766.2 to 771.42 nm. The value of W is 0.293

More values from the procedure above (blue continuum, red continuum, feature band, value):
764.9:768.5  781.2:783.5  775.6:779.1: 0.06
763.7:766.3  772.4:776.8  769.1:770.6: 0.13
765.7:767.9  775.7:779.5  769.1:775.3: -0.10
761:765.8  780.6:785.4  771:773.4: 0.09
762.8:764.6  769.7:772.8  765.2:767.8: 0.16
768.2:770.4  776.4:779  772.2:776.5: -0.11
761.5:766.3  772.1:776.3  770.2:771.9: 0.06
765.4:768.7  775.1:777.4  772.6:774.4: -0.08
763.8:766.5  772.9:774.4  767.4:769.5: 0.09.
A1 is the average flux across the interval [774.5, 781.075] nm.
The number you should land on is 22.1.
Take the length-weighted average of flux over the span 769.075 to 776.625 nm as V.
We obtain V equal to 21.9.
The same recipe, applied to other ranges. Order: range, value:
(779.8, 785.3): 22.7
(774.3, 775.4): 21.6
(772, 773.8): 22.7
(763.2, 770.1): 22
